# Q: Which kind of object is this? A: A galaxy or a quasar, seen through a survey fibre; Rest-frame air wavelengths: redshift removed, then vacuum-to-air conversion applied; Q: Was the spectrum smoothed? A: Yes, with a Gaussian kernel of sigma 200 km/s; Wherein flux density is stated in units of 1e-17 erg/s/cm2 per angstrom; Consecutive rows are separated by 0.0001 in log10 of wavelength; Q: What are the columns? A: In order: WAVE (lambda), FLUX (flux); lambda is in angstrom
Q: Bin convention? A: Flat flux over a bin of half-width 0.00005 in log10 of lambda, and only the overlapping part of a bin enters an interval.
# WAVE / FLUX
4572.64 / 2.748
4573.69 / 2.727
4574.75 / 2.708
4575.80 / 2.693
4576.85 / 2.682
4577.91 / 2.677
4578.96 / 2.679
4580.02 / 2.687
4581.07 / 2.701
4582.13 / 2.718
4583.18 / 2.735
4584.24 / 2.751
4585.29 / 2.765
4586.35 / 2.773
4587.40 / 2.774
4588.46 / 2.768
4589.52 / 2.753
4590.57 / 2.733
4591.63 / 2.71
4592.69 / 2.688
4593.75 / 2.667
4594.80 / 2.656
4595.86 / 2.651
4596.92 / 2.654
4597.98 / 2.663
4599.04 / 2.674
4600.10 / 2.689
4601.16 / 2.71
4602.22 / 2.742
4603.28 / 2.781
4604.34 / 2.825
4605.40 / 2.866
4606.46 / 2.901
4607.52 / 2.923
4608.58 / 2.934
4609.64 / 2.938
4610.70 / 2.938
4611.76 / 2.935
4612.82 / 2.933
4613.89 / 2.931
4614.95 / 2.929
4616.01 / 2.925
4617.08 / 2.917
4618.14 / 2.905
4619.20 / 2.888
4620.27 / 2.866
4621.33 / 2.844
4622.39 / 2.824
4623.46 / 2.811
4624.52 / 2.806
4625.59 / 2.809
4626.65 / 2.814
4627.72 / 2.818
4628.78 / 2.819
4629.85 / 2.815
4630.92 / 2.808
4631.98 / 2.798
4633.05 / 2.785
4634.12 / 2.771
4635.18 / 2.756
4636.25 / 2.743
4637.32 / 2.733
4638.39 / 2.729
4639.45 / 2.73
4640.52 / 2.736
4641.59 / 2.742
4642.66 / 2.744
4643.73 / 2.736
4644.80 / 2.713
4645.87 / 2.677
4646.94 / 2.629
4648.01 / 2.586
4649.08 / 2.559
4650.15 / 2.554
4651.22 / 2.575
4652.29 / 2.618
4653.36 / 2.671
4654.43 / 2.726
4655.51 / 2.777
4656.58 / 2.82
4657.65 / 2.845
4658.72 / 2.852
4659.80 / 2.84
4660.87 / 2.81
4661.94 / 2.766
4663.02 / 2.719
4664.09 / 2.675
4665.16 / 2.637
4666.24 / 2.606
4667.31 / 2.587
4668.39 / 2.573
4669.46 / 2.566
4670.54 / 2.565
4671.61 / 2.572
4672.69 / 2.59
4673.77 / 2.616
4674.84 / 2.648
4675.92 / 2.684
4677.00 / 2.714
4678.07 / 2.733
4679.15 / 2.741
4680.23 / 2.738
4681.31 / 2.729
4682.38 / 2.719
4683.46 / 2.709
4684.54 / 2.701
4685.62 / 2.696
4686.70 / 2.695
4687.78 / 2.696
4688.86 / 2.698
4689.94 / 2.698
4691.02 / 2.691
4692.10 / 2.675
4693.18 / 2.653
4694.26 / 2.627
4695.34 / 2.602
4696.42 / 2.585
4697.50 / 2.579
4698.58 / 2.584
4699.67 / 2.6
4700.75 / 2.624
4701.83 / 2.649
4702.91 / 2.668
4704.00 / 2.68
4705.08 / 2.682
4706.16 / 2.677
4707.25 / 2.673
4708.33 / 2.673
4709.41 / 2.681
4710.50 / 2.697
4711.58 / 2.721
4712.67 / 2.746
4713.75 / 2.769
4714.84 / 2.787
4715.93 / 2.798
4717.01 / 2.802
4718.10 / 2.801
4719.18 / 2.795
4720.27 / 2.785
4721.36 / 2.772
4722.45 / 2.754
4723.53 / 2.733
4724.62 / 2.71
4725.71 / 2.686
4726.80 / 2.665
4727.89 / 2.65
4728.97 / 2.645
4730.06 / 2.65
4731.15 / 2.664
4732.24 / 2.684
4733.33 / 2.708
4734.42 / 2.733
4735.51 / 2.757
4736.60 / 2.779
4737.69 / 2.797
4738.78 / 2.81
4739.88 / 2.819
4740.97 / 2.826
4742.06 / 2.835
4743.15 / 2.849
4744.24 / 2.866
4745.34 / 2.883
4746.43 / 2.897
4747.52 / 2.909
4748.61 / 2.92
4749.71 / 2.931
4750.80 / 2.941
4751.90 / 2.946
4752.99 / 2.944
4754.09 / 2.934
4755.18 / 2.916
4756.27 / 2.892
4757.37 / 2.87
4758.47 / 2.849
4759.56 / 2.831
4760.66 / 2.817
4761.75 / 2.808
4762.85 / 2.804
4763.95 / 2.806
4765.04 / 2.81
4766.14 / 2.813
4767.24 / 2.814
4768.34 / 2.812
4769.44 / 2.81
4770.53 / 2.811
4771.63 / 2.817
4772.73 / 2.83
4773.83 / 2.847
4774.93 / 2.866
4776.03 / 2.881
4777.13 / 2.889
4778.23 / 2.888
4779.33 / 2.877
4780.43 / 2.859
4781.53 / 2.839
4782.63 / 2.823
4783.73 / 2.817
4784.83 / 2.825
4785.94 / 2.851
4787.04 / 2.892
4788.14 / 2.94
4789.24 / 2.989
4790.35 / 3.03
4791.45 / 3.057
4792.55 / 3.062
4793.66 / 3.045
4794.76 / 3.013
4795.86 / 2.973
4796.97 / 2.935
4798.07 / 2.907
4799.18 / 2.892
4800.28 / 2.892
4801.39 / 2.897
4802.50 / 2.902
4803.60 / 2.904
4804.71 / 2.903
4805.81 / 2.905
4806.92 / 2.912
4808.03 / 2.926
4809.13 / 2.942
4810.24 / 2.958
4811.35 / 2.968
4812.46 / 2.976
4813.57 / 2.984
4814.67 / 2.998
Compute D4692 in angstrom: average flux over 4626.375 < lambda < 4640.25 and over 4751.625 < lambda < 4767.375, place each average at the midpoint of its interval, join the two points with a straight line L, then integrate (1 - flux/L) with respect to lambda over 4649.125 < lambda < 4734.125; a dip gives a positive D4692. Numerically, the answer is 3.8 angstrom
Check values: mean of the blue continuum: 2.78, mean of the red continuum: 2.86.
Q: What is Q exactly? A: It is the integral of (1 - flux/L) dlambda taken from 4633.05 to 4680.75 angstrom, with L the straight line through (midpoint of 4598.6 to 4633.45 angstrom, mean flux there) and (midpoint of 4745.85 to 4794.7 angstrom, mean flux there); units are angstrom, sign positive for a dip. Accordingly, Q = 2.74 angstrom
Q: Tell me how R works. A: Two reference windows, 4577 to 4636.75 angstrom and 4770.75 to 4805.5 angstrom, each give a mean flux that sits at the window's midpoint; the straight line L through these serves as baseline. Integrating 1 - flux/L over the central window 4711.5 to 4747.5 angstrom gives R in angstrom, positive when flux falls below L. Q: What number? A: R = 1.31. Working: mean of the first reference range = 2.79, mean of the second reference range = 2.91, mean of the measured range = 2.77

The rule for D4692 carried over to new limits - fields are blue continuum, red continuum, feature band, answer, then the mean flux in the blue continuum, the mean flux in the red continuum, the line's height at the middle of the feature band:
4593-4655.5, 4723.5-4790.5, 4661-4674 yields 0.8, 2.77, 2.83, 2.79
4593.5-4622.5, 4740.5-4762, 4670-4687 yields 1.1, 2.83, 2.89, 2.86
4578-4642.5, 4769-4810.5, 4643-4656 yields 0.7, 2.79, 2.91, 2.81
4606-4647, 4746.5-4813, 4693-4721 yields 1.7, 2.82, 2.9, 2.86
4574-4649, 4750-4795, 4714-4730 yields 0.6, 2.77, 2.88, 2.85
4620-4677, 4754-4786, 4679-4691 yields 0.2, 2.72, 2.84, 2.76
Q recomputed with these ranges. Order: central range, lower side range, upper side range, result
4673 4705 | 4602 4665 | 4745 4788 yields 1.7 angstrom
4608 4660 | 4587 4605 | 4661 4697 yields -1.9 angstrom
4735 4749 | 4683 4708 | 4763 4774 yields -0.4 angstrom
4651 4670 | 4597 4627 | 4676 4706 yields 0.2 angstrom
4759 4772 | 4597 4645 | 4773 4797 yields 0.4 angstrom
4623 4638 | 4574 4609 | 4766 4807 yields -0.1 angstrom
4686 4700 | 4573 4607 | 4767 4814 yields 0.9 angstrom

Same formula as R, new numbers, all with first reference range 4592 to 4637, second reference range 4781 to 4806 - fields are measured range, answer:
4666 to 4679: 1.0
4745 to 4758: -0.1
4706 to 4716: 0.5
